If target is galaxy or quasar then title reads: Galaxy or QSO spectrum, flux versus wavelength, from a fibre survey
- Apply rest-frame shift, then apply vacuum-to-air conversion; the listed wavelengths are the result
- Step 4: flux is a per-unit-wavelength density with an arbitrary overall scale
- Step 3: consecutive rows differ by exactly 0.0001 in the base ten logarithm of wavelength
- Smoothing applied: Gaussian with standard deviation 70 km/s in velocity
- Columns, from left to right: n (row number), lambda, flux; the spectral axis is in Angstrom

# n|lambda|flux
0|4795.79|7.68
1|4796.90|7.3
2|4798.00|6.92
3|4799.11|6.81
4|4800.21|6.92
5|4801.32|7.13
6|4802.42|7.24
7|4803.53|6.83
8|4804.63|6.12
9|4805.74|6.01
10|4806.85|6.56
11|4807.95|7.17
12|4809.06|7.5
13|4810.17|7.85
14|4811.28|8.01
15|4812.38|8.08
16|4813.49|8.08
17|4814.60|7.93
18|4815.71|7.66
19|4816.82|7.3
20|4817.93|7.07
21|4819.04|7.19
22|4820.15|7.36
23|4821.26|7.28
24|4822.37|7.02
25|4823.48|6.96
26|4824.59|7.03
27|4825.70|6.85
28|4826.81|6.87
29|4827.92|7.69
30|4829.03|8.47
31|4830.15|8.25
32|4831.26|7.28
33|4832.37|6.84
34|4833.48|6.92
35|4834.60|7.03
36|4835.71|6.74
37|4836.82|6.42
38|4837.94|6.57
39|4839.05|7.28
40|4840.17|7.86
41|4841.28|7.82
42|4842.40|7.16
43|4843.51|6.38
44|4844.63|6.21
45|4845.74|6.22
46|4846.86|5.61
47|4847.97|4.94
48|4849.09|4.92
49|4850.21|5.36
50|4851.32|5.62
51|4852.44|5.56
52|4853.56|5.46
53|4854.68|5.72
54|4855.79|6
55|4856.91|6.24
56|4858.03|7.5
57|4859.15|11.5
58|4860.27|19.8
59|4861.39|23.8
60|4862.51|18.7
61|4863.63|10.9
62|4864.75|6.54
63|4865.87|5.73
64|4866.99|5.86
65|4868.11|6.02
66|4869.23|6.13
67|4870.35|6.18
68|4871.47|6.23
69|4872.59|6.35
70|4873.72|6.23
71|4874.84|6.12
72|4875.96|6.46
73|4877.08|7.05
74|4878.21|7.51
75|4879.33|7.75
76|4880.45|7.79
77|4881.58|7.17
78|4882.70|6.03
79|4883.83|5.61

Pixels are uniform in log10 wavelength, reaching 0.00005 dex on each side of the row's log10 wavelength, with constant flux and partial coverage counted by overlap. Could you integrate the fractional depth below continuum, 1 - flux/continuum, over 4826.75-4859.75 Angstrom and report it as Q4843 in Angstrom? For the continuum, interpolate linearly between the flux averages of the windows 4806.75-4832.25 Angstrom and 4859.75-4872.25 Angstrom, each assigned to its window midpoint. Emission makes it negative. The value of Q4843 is 8.0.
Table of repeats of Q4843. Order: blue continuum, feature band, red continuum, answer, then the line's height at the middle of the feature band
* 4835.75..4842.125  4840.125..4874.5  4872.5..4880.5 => -4.3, 7.02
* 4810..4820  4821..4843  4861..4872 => 2.7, 8.24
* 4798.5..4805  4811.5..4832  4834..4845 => -1.6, 6.91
